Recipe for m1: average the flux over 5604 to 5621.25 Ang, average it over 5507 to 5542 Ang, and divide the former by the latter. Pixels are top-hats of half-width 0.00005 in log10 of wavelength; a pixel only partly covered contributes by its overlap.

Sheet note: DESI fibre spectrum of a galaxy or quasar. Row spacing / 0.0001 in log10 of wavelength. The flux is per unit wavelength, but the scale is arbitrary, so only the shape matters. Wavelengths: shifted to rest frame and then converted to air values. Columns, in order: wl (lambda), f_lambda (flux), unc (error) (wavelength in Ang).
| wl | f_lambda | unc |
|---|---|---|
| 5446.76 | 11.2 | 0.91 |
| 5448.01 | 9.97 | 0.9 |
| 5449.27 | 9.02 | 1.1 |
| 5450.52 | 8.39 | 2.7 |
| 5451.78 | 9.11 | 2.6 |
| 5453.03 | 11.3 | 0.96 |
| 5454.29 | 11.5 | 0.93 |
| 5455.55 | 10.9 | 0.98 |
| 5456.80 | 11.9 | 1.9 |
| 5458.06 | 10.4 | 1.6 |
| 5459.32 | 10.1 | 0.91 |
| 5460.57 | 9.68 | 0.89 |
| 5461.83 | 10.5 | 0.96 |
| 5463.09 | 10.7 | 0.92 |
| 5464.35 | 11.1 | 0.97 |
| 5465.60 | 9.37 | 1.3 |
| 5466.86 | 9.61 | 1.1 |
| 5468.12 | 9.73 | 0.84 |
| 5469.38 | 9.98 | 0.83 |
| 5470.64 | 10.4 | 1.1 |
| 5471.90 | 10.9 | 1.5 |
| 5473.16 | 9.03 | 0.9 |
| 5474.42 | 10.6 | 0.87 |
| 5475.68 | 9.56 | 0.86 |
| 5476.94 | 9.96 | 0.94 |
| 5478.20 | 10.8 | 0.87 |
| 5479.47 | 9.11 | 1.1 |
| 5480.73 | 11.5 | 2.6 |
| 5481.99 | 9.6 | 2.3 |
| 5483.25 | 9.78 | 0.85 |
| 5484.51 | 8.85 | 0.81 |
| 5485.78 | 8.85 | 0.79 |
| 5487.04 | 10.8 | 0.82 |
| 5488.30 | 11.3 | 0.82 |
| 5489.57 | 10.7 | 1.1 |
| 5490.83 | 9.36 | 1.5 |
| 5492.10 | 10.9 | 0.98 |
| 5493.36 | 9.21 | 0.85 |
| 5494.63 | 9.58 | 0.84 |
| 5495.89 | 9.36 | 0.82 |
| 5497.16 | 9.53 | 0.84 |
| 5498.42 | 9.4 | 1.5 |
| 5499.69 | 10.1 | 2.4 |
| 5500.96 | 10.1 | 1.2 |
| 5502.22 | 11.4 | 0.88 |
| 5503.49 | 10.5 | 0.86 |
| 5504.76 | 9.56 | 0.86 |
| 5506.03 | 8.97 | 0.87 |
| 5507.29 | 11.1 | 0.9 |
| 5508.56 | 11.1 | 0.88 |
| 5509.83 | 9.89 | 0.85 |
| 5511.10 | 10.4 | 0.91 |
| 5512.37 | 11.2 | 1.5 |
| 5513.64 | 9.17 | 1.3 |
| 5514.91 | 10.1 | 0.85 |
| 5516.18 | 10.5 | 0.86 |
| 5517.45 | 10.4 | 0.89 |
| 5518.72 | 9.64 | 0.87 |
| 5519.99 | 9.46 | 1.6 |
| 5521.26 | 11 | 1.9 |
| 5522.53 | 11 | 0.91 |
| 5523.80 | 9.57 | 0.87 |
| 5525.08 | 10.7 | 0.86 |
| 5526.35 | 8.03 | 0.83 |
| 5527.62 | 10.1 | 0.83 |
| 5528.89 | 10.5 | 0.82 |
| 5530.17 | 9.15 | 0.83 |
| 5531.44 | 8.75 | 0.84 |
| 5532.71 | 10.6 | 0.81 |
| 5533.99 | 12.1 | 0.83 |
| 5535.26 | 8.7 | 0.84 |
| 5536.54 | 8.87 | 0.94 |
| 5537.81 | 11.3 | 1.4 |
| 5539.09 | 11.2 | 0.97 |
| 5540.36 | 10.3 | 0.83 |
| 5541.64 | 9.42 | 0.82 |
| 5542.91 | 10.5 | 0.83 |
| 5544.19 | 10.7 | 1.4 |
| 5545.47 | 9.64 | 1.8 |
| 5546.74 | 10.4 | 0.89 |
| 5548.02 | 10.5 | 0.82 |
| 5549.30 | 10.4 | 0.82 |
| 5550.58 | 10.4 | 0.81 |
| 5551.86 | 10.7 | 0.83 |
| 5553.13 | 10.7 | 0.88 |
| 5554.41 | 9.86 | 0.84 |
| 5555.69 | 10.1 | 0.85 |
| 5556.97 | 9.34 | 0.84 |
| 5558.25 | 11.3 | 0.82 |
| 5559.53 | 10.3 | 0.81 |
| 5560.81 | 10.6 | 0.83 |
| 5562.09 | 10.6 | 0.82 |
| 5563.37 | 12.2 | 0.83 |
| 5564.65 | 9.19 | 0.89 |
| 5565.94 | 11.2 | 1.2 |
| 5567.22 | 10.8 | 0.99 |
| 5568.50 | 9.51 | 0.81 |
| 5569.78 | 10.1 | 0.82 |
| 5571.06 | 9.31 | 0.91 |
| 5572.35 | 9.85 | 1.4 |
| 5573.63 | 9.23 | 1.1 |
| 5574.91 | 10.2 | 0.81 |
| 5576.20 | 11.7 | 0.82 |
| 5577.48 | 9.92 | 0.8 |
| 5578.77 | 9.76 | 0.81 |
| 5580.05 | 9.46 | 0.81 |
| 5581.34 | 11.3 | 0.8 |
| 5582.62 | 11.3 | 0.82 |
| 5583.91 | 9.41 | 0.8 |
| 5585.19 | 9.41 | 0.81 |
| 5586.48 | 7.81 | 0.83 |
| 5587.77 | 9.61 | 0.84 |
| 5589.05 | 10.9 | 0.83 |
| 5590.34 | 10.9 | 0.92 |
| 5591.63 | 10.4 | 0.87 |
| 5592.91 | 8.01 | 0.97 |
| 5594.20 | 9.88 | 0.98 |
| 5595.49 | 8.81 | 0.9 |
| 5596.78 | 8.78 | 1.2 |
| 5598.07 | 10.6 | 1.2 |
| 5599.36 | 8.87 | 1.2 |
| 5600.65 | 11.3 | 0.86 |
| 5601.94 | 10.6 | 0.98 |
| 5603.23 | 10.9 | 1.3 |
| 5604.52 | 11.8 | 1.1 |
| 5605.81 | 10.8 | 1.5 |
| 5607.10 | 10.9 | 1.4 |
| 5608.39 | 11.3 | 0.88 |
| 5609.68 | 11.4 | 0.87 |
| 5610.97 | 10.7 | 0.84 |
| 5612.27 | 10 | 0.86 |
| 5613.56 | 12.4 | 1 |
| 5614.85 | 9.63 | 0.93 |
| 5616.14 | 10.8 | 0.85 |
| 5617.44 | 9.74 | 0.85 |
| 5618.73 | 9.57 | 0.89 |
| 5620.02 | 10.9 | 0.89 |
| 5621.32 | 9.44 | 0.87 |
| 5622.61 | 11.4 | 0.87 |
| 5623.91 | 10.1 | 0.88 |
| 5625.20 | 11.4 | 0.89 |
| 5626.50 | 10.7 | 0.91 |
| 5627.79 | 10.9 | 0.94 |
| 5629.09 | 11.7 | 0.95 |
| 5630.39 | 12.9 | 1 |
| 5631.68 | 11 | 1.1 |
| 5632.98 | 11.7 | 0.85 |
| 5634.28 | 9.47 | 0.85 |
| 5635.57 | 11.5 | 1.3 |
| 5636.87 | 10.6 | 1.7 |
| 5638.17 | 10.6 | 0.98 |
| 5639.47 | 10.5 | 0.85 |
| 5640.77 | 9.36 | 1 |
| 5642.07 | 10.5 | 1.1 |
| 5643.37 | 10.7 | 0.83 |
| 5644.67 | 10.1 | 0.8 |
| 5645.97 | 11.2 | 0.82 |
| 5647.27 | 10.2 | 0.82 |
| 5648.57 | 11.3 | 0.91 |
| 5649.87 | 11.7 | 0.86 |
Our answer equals 1.06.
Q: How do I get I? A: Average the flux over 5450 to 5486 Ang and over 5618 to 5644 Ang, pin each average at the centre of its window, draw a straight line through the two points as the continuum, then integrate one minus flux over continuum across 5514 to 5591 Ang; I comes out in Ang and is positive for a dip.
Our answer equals 2.0 Ang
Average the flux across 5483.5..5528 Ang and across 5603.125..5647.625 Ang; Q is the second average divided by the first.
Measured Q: 1.07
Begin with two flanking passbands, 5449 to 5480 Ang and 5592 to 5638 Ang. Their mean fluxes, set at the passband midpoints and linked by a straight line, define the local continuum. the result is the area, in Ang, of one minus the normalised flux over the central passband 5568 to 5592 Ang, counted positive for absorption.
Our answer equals 1.11 Ang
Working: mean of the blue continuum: 10.2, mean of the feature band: 10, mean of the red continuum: 10.6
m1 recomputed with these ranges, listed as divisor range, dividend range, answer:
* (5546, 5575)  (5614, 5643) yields 1.04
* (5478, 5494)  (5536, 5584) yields 1.03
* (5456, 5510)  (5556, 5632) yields 1.03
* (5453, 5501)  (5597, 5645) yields 1.06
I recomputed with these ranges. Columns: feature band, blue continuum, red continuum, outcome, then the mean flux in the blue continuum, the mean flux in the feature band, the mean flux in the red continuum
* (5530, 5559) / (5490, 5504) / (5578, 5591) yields -0.8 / 9.96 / 10.2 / 9.98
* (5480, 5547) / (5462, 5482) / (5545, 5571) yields 1.1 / 10.1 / 10.1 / 10.4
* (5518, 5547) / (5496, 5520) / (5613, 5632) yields 0.6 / 10.1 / 10.1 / 10.8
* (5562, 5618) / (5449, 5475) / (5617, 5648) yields 1.7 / 10.2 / 10.3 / 10.7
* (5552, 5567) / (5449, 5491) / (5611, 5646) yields -0.1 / 10.1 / 10.5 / 10.7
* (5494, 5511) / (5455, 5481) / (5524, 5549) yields 0.2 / 10.3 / 10.1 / 10.1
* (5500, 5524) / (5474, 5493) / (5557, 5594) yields -0.4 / 10.1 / 10.3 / 10.1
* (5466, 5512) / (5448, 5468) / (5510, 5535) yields 0.5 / 10.2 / 10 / 10.1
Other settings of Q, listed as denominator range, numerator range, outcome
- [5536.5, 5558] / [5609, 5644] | 1.04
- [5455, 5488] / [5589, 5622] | 1.02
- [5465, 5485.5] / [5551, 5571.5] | 1.05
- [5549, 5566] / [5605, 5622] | 1.01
